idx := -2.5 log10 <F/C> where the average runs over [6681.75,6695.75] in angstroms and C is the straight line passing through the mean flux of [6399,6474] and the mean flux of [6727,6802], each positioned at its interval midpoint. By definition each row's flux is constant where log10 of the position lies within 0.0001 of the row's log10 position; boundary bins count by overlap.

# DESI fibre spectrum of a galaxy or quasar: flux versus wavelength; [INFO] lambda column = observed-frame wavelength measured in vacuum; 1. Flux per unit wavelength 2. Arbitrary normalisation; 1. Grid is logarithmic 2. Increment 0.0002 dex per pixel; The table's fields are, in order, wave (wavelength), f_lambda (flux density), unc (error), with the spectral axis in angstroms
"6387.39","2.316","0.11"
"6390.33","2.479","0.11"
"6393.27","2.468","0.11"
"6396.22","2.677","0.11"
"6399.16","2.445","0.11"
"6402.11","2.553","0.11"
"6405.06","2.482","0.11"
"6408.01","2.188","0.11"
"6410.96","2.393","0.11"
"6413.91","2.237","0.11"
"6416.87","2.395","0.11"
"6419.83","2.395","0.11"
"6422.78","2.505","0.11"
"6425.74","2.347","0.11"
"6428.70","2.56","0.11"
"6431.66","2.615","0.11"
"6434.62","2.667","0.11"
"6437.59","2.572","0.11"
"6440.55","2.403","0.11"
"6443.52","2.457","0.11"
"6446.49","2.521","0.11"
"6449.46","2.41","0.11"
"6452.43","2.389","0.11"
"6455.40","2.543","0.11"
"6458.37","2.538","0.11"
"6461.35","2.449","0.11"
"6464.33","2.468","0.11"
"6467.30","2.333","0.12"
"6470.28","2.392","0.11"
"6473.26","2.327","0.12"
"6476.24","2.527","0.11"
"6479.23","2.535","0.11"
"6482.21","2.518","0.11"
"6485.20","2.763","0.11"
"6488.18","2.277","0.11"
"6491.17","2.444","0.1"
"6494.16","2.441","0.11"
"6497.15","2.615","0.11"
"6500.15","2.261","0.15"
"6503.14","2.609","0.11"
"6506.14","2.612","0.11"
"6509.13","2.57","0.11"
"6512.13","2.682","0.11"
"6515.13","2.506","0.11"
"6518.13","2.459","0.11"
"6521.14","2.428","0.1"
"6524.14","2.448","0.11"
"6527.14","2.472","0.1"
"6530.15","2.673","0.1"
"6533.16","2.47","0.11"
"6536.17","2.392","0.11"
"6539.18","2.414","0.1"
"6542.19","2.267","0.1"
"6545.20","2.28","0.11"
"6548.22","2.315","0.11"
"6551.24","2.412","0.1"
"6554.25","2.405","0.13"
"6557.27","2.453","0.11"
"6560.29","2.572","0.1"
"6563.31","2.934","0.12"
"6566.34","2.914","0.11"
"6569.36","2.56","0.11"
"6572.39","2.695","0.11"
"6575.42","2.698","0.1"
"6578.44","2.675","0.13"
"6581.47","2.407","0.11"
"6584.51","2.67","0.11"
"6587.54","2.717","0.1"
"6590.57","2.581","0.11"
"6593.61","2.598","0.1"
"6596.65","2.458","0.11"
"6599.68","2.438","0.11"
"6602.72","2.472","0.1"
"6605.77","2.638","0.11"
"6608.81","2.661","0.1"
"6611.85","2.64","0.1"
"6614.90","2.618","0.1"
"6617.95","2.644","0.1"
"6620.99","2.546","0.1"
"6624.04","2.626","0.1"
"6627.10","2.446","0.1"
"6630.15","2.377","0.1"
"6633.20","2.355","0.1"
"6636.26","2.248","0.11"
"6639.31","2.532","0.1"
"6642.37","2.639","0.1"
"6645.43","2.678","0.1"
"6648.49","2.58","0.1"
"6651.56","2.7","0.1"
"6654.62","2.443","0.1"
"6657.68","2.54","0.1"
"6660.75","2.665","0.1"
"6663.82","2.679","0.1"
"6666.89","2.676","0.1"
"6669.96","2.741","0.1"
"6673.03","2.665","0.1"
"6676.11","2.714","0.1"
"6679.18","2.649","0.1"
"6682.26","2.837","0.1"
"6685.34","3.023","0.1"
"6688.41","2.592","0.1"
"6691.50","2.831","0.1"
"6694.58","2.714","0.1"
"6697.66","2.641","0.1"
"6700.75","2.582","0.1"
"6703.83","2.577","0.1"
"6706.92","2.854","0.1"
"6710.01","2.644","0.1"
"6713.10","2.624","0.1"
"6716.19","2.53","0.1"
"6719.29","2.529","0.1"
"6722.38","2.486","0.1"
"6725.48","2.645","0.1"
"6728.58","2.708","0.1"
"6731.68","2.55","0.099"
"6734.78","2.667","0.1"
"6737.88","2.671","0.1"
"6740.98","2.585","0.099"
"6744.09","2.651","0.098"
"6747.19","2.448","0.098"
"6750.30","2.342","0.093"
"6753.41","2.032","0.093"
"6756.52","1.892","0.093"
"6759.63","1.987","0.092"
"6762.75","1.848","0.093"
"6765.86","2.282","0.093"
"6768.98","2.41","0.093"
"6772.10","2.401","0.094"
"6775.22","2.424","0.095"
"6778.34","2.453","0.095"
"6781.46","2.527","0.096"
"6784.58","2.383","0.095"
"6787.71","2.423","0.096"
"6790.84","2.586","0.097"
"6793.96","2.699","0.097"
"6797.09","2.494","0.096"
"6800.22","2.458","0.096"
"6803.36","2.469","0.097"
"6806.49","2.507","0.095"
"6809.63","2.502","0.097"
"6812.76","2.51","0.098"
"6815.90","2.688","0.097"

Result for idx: -0.16 mag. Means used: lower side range 2.45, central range 2.8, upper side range 2.41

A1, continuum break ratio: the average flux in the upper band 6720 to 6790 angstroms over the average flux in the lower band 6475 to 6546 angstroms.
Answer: 1.0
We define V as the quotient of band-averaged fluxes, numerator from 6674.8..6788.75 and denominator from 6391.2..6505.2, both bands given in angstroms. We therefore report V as 1.02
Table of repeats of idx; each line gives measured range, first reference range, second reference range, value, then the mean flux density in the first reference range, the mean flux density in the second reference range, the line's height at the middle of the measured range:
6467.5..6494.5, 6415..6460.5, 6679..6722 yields 0.02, 2.48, 2.68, 2.52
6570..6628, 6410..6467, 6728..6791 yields -0.07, 2.46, 2.38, 2.42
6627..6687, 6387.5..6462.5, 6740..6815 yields -0.09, 2.46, 2.39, 2.42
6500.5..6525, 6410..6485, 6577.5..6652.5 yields -0.01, 2.47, 2.56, 2.5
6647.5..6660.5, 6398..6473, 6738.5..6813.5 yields -0.07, 2.45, 2.39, 2.41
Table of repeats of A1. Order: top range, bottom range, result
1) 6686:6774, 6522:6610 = 0.98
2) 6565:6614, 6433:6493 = 1.05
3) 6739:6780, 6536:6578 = 0.91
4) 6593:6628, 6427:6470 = 1.03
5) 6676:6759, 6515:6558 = 1.07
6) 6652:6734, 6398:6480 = 1.09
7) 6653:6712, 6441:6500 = 1.09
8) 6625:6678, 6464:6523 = 1.03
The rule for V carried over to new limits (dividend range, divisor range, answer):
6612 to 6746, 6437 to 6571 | 1.05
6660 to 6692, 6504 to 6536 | 1.08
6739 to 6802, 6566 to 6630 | 0.91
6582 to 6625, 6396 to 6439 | 1.05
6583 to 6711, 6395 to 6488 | 1.06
